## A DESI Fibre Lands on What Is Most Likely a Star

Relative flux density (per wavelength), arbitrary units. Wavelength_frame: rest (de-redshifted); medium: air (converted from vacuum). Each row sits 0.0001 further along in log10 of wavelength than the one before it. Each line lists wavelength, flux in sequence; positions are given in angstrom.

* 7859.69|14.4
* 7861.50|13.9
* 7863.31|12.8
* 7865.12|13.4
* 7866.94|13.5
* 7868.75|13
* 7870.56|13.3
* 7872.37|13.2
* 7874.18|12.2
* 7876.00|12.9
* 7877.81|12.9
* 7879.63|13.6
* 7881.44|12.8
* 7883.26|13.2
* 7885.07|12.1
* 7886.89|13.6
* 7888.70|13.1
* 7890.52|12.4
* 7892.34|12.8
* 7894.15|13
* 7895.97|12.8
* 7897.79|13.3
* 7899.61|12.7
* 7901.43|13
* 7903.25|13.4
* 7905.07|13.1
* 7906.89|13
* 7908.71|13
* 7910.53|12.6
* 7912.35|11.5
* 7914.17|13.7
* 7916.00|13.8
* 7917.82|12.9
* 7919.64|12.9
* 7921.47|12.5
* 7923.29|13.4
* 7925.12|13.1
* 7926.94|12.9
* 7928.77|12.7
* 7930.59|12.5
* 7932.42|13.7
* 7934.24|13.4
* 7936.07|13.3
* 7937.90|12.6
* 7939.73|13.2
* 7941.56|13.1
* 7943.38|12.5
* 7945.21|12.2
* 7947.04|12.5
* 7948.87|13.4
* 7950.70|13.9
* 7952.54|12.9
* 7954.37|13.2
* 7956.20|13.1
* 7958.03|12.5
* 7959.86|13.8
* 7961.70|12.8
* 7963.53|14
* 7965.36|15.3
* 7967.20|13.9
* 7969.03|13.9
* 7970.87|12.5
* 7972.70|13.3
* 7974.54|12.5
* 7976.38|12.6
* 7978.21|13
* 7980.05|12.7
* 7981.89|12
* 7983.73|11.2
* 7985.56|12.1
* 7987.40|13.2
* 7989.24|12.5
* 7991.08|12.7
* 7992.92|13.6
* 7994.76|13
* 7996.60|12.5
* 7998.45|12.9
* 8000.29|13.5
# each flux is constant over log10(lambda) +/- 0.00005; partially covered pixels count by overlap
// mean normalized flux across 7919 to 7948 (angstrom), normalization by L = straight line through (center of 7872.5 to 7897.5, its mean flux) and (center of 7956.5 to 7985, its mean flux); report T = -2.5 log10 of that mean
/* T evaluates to 0.01 mag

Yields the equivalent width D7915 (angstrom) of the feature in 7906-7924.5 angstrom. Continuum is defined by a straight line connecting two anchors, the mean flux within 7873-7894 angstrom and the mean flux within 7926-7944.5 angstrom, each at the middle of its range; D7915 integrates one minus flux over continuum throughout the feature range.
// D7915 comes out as 0.0 angstrom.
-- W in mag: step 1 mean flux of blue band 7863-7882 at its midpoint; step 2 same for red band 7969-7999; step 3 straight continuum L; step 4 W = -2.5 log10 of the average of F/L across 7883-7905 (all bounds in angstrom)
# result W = 0.00 mag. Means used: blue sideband 13.1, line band 12.9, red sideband 12.7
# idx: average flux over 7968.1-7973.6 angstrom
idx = 13.2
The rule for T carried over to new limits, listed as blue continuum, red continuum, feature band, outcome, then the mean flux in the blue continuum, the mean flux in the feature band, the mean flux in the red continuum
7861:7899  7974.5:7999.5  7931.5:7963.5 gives -0.027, 13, 13.1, 12.6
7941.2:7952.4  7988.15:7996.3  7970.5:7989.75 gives 0.035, 12.9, 12.5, 12.9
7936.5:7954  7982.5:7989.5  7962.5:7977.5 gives -0.082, 12.9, 13.5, 12.2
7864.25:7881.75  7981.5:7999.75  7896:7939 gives -0.008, 13.1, 13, 12.6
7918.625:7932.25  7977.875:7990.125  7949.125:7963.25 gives -0.050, 12.9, 13.2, 12.4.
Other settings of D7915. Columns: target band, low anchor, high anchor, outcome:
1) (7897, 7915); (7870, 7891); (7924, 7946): 0.0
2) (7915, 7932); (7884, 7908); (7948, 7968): 0.3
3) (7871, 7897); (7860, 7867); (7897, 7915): 0.6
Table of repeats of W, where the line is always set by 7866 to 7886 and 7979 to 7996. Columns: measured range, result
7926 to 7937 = -0.03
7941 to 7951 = -0.01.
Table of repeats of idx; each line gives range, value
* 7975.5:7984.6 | 12.3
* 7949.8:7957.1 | 13.3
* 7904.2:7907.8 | 13.1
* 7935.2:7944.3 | 12.9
